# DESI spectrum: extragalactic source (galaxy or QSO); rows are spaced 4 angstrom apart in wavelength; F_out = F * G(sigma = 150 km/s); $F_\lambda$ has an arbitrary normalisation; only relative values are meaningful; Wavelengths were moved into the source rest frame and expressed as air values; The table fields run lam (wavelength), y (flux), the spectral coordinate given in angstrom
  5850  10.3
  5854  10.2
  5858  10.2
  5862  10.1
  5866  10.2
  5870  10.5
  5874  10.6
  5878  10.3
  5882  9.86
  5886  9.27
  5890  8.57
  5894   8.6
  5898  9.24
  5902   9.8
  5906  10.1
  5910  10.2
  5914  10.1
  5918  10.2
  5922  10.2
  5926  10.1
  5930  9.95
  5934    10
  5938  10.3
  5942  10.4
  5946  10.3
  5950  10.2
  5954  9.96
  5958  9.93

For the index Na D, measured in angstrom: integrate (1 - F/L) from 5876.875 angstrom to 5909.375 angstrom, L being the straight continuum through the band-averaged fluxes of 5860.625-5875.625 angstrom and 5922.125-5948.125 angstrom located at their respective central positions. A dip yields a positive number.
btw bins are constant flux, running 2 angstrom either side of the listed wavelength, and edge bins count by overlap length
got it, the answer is 2.6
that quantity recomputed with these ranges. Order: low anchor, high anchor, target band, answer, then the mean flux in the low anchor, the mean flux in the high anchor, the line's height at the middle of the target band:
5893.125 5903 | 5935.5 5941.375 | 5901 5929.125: -1.26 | 9.22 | 10.3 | 9.68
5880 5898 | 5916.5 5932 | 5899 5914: -0.61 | 9.09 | 10.1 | 9.6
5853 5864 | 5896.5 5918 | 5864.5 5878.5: -0.44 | 10.2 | 9.93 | 10.1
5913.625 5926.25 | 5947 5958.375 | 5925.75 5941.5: 0.01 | 10.2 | 10.1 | 10.1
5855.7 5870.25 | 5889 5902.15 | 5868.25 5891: -0.72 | 10.2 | 8.98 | 9.59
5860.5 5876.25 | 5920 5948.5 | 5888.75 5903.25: 1.75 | 10.4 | 10.2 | 10.3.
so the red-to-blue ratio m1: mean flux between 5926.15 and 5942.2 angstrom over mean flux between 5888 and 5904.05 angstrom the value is 1.1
